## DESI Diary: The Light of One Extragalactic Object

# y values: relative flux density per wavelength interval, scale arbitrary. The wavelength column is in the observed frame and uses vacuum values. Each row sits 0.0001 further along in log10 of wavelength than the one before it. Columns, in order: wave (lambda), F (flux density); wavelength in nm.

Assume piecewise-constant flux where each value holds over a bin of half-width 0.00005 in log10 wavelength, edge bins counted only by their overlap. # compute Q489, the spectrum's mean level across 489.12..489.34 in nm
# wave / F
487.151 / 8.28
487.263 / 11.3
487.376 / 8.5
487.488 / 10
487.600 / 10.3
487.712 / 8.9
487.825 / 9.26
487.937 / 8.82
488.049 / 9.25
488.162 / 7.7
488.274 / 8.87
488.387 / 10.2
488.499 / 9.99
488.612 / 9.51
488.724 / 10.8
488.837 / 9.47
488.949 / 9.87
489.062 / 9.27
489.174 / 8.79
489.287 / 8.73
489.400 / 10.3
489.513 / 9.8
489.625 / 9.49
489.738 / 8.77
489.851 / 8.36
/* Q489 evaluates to 8.75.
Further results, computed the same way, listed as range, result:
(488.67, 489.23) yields 9.64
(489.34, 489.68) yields 9.86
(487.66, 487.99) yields 8.99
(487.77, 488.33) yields 8.79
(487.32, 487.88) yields 9.39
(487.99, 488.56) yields 9.2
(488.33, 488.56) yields 10.1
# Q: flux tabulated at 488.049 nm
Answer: 9.25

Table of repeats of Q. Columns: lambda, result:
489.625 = 9.49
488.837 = 9.47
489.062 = 9.27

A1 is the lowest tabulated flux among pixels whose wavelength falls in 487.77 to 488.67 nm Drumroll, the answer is 7.7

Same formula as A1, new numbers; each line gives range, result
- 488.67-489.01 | 9.47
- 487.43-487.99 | 8.82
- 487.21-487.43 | 8.5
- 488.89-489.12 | 9.27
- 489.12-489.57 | 8.73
